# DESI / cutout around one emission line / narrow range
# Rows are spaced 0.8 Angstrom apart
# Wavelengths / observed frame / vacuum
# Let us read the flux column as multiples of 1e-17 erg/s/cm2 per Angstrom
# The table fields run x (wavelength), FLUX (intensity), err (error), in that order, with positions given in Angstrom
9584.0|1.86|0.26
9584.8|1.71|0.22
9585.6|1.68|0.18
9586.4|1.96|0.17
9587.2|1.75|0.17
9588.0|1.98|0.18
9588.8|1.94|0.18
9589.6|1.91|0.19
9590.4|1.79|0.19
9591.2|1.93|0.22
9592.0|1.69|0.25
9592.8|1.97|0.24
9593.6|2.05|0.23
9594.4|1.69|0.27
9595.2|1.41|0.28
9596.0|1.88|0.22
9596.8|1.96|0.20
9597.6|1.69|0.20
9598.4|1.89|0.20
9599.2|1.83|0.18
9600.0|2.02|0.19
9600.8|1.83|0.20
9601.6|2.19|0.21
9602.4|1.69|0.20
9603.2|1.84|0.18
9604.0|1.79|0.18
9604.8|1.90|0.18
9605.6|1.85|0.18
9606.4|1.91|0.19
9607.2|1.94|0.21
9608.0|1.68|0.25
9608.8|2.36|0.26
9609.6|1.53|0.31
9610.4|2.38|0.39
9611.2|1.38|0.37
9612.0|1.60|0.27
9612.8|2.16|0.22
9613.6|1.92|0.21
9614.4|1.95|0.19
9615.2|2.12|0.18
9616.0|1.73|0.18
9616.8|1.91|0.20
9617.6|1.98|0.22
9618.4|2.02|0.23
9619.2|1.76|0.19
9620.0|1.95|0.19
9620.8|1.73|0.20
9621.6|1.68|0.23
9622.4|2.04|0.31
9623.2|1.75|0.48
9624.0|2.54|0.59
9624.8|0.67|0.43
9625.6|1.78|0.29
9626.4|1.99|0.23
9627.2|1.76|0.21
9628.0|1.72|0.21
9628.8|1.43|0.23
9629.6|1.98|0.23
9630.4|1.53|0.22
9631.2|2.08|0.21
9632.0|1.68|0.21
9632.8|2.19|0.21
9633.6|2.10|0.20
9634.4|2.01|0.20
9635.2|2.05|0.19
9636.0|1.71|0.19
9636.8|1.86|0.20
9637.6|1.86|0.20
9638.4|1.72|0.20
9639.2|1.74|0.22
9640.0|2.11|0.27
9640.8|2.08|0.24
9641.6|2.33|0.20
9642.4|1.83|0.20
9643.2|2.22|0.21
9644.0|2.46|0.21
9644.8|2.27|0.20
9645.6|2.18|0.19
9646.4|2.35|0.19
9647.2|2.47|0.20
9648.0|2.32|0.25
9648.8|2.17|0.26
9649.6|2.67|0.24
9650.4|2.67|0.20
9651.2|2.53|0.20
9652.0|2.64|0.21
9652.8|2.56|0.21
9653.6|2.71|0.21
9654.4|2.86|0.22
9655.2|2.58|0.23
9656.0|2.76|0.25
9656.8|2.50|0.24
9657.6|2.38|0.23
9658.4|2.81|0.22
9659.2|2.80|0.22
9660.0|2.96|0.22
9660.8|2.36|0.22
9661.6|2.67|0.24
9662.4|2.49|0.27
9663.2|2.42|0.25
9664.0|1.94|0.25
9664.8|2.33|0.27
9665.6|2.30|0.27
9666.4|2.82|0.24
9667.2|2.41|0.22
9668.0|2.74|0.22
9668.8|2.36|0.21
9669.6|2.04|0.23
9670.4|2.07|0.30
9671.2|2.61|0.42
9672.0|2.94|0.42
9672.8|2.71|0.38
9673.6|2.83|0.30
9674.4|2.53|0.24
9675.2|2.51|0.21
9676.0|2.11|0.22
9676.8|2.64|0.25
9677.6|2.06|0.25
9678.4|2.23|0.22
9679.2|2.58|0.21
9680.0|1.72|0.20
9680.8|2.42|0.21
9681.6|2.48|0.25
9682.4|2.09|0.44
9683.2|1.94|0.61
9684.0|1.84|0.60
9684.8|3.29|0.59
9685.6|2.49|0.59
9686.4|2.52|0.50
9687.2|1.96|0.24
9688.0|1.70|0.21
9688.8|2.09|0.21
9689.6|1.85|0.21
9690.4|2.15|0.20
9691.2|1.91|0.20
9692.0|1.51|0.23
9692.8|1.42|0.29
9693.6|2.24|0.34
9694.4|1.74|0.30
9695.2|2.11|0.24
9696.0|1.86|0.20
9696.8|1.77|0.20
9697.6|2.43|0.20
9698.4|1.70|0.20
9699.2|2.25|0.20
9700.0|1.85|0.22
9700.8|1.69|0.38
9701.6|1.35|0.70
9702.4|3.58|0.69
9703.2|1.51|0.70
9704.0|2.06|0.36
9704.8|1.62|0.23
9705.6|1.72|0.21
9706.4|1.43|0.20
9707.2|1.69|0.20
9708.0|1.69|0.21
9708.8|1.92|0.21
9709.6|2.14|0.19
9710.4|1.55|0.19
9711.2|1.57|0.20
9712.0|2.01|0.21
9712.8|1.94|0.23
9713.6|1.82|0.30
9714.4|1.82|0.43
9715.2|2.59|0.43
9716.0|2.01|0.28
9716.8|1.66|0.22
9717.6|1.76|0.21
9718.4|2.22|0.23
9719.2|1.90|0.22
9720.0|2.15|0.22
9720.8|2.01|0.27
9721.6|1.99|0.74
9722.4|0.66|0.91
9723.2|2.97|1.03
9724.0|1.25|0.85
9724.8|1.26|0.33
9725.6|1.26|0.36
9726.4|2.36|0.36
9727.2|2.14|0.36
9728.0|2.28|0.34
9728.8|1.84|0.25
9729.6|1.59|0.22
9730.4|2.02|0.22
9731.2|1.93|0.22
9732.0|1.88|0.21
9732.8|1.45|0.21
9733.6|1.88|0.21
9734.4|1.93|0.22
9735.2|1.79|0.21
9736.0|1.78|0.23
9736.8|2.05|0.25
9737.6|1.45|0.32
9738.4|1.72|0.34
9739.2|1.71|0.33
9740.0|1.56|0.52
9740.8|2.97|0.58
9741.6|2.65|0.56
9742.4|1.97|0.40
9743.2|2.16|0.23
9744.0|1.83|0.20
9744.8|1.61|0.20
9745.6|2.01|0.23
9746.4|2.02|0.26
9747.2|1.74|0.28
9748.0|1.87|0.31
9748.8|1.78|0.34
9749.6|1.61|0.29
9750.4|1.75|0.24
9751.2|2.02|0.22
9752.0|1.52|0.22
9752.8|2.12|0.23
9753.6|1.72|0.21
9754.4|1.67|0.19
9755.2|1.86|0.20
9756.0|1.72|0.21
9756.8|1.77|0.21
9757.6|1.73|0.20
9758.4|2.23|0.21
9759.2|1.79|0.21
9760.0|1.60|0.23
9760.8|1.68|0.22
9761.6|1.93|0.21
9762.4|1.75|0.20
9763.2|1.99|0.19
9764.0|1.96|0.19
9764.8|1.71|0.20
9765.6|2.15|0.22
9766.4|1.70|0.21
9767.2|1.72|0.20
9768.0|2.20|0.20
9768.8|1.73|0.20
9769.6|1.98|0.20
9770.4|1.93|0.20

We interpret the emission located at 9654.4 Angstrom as [S II]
